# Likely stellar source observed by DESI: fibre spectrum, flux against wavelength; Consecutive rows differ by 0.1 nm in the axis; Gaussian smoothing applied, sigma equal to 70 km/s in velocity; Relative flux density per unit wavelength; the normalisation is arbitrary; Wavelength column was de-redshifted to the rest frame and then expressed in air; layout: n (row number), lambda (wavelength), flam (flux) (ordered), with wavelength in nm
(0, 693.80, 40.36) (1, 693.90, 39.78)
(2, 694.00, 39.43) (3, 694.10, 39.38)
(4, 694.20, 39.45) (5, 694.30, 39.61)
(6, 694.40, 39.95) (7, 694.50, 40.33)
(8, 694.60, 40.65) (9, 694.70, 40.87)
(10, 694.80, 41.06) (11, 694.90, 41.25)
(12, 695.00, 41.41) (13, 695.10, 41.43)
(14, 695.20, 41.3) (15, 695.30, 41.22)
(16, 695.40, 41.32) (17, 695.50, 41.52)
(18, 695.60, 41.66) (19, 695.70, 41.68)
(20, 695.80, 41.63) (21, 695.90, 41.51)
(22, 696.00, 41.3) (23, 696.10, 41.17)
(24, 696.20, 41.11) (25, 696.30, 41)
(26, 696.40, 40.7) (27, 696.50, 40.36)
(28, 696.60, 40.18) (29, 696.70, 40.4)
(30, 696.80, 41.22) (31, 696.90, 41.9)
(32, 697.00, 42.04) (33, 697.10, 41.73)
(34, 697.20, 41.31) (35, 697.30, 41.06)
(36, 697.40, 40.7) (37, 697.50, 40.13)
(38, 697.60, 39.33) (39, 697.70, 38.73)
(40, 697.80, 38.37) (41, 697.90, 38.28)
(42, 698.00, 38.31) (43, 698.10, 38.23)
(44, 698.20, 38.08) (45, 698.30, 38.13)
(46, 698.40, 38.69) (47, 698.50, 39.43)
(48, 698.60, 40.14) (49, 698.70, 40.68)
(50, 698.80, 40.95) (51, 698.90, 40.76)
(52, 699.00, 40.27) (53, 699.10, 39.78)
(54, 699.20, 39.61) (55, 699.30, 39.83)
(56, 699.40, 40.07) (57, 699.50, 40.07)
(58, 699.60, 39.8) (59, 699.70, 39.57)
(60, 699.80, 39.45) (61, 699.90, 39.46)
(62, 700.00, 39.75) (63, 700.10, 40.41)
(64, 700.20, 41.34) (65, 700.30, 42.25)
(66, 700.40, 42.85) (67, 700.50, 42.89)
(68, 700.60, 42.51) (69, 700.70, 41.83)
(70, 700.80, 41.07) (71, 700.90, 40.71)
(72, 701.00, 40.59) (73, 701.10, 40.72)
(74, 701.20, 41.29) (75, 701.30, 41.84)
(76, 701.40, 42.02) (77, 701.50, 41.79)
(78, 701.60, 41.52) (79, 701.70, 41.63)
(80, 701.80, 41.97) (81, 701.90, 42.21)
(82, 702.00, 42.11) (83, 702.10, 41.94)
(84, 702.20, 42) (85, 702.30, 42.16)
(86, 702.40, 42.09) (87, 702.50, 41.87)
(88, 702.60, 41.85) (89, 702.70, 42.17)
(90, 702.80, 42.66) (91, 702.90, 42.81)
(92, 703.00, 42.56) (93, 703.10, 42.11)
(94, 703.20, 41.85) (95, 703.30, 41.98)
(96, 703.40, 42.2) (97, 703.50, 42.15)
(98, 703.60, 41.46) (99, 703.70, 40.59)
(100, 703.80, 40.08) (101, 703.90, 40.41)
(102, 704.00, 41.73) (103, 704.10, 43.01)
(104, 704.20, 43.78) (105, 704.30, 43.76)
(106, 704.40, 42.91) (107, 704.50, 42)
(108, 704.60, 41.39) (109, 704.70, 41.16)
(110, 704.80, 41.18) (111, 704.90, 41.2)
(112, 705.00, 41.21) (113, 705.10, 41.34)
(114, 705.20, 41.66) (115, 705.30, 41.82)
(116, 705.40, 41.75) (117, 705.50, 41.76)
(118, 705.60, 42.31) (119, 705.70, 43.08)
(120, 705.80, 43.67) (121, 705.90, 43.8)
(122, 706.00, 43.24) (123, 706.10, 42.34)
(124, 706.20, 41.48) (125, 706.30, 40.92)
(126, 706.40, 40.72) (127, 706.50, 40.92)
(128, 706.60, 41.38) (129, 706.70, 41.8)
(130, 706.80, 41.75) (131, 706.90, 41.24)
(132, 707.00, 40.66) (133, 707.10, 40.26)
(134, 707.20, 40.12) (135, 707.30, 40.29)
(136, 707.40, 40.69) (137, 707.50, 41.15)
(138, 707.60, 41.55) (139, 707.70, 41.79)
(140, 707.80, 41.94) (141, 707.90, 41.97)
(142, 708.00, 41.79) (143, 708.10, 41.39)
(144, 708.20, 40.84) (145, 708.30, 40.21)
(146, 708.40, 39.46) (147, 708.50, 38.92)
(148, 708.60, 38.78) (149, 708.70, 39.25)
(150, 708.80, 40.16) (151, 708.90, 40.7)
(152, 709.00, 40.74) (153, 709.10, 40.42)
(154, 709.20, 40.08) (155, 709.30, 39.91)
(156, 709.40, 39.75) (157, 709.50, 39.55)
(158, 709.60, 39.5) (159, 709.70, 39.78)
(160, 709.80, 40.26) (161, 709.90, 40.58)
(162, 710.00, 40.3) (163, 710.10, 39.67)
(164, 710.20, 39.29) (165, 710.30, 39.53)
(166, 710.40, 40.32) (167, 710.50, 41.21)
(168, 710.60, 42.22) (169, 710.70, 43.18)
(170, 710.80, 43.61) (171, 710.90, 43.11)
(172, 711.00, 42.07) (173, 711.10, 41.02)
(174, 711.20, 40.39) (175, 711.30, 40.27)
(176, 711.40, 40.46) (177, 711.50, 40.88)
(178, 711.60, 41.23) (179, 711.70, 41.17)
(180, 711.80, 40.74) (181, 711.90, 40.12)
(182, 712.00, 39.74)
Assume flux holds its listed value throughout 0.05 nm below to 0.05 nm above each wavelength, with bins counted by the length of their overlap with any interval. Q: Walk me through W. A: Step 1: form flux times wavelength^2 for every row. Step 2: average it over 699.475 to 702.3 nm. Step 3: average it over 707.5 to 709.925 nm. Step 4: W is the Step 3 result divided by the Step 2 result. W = 1.00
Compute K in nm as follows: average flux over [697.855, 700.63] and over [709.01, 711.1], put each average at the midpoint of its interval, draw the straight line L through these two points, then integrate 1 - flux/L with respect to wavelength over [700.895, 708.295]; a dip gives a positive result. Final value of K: -0.25 nm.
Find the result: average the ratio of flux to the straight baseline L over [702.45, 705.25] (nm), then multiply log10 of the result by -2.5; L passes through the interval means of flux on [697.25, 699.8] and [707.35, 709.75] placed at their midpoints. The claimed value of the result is -0.05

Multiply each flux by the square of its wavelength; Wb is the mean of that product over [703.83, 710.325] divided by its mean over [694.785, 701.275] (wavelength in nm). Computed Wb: 1.04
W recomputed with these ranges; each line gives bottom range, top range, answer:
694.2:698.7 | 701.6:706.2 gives 1.06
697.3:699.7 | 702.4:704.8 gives 1.08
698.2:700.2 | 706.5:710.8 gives 1.05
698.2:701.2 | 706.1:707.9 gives 1.04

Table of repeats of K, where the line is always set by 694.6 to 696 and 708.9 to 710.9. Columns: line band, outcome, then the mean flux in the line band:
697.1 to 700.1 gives 0.11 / 39.7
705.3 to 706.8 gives -0.05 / 42.1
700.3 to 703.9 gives -0.07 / 41.8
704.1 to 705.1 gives -0.03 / 42.1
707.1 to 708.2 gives -0.01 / 41.2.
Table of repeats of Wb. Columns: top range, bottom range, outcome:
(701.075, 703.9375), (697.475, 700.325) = 1.07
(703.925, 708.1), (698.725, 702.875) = 1.03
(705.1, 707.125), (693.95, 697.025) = 1.05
